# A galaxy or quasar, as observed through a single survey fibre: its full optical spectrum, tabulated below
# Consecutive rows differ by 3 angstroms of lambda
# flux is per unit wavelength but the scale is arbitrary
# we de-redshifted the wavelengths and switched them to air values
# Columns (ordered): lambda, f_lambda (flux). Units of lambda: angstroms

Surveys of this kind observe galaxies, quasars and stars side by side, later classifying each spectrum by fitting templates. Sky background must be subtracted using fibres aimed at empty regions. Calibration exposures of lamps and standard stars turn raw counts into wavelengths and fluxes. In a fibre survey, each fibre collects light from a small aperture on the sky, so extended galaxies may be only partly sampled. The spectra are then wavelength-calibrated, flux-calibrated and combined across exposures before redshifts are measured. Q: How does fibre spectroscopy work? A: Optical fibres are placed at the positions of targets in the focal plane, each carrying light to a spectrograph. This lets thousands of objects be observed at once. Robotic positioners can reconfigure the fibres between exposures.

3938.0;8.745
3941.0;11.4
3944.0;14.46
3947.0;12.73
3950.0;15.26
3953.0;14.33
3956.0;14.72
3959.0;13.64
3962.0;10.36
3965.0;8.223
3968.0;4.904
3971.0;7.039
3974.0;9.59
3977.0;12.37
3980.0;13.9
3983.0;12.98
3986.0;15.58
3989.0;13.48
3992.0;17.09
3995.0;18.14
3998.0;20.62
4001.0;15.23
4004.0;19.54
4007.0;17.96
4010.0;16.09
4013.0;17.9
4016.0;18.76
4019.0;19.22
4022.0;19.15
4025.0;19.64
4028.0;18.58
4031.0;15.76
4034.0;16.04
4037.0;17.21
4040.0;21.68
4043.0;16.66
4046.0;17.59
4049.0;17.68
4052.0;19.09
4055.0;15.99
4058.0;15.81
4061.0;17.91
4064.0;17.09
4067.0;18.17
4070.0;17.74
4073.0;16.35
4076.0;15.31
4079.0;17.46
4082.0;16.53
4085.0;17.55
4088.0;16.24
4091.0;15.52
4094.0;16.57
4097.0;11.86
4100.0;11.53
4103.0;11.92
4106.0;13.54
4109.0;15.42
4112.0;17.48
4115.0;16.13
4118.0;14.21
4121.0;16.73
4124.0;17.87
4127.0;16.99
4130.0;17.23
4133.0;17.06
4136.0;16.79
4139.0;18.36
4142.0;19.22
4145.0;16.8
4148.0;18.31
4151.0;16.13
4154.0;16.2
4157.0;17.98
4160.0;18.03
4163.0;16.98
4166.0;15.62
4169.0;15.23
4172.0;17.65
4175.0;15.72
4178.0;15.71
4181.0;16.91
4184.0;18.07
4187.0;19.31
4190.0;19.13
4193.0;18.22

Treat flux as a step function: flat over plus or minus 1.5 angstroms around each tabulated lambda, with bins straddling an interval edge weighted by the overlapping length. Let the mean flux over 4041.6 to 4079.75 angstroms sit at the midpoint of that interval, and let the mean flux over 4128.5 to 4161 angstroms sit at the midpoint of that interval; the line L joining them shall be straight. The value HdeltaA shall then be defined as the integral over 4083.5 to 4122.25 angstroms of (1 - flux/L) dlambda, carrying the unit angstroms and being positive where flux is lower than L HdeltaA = 5.2 angstroms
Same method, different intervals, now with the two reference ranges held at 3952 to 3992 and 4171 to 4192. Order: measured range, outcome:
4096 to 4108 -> 2.3 angstroms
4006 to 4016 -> -3.6 angstroms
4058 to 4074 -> -3.3 angstroms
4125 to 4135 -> -0.6 angstroms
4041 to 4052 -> -3.1 angstroms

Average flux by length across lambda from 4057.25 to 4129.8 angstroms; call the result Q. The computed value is 15.9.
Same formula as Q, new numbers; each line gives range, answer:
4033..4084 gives 17.3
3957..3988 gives 11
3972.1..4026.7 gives 16.5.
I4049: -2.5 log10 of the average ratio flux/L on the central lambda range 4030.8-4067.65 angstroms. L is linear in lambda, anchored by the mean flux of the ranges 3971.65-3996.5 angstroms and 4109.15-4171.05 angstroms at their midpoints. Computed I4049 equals -0.15 mag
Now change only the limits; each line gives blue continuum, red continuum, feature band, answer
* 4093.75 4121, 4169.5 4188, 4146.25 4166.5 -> -0.059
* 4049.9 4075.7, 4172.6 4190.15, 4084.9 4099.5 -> 0.145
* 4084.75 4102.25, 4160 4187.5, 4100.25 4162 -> -0.061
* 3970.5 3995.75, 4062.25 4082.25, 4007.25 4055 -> -0.174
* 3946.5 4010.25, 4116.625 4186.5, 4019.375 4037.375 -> -0.211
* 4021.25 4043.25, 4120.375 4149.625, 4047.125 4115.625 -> 0.117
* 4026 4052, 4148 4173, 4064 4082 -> 0.033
